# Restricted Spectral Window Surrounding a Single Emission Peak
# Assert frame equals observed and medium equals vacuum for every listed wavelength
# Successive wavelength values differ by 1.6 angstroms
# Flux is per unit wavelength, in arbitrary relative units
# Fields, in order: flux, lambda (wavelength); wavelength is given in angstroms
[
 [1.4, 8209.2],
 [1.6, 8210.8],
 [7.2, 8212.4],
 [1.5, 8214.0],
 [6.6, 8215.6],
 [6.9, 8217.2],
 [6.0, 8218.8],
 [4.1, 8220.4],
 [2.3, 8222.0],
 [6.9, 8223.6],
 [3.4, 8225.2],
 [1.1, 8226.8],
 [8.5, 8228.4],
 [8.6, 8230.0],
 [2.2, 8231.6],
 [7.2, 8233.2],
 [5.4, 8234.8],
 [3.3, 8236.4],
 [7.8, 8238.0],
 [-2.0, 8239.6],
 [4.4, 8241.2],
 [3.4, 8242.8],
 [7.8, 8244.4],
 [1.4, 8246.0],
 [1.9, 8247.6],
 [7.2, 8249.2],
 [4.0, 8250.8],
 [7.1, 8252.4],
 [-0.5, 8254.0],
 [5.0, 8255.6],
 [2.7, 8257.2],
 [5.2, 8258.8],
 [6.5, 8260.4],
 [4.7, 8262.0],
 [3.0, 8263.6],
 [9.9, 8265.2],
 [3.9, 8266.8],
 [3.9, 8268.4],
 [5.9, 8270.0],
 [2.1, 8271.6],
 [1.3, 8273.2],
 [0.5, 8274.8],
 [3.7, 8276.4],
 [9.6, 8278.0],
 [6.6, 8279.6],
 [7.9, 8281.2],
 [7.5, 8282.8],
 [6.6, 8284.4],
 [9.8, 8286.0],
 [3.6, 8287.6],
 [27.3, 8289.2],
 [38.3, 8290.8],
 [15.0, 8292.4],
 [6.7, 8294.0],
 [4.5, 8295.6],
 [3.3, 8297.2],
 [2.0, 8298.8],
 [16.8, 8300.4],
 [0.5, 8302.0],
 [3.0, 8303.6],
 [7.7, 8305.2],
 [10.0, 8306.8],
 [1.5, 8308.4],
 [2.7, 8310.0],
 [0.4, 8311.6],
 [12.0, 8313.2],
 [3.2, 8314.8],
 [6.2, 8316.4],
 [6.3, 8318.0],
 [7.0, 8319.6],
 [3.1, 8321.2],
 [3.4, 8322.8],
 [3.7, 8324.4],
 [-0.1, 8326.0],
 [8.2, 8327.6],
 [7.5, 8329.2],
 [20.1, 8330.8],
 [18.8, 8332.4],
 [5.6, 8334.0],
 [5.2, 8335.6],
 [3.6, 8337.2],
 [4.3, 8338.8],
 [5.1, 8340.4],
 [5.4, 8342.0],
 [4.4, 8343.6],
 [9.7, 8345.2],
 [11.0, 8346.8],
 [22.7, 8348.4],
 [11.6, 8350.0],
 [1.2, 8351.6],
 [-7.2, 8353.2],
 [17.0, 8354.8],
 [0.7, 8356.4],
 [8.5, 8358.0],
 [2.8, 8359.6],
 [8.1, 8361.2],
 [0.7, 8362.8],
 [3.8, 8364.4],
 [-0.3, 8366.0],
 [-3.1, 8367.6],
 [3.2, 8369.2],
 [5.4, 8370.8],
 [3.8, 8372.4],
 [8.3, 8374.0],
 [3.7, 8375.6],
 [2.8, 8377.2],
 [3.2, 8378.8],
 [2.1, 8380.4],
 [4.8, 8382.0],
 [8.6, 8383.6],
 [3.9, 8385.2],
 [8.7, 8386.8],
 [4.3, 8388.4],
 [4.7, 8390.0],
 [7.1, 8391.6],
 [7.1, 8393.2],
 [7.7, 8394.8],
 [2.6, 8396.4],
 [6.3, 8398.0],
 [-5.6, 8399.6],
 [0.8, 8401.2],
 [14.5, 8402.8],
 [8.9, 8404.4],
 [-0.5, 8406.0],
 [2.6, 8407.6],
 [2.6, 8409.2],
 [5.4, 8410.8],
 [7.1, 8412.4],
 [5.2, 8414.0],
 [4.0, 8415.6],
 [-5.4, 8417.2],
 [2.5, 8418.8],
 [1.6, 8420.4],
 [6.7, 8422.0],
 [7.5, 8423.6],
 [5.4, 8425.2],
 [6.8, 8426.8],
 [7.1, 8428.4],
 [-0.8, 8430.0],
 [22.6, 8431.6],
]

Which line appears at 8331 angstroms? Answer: [S II]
